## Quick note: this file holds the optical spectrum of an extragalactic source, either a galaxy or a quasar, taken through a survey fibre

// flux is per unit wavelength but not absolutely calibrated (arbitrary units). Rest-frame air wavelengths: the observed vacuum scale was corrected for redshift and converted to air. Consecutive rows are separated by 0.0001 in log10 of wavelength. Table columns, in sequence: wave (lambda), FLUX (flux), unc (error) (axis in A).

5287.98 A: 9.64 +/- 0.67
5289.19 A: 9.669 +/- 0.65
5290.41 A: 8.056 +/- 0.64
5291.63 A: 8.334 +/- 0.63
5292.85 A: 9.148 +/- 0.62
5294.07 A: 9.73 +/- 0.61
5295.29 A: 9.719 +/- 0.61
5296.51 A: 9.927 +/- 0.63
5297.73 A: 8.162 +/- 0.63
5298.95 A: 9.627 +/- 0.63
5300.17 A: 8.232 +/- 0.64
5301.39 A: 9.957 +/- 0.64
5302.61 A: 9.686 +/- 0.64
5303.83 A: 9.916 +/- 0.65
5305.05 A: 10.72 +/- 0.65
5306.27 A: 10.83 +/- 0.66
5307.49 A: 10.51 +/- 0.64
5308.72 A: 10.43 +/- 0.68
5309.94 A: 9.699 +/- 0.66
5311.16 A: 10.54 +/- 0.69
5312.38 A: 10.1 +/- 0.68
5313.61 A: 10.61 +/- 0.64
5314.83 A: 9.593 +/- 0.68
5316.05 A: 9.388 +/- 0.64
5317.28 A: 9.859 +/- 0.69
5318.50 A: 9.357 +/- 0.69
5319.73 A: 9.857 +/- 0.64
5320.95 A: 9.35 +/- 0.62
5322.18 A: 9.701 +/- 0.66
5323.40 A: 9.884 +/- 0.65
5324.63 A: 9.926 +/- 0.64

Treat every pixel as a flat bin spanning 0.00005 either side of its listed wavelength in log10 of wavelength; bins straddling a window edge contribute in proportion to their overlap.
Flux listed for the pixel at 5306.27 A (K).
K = 10.83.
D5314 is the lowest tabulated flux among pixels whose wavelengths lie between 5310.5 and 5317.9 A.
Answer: 9.388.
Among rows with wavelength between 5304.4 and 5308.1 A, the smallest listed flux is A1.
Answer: 10.51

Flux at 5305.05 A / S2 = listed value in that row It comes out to 10.72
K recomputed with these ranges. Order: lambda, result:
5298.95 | 9.627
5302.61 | 9.686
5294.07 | 9.73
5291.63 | 8.334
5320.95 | 9.35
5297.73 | 8.162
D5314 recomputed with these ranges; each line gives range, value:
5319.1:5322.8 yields 9.35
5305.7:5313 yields 9.699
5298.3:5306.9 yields 8.232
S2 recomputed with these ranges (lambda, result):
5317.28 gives 9.859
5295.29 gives 9.719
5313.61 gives 10.61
